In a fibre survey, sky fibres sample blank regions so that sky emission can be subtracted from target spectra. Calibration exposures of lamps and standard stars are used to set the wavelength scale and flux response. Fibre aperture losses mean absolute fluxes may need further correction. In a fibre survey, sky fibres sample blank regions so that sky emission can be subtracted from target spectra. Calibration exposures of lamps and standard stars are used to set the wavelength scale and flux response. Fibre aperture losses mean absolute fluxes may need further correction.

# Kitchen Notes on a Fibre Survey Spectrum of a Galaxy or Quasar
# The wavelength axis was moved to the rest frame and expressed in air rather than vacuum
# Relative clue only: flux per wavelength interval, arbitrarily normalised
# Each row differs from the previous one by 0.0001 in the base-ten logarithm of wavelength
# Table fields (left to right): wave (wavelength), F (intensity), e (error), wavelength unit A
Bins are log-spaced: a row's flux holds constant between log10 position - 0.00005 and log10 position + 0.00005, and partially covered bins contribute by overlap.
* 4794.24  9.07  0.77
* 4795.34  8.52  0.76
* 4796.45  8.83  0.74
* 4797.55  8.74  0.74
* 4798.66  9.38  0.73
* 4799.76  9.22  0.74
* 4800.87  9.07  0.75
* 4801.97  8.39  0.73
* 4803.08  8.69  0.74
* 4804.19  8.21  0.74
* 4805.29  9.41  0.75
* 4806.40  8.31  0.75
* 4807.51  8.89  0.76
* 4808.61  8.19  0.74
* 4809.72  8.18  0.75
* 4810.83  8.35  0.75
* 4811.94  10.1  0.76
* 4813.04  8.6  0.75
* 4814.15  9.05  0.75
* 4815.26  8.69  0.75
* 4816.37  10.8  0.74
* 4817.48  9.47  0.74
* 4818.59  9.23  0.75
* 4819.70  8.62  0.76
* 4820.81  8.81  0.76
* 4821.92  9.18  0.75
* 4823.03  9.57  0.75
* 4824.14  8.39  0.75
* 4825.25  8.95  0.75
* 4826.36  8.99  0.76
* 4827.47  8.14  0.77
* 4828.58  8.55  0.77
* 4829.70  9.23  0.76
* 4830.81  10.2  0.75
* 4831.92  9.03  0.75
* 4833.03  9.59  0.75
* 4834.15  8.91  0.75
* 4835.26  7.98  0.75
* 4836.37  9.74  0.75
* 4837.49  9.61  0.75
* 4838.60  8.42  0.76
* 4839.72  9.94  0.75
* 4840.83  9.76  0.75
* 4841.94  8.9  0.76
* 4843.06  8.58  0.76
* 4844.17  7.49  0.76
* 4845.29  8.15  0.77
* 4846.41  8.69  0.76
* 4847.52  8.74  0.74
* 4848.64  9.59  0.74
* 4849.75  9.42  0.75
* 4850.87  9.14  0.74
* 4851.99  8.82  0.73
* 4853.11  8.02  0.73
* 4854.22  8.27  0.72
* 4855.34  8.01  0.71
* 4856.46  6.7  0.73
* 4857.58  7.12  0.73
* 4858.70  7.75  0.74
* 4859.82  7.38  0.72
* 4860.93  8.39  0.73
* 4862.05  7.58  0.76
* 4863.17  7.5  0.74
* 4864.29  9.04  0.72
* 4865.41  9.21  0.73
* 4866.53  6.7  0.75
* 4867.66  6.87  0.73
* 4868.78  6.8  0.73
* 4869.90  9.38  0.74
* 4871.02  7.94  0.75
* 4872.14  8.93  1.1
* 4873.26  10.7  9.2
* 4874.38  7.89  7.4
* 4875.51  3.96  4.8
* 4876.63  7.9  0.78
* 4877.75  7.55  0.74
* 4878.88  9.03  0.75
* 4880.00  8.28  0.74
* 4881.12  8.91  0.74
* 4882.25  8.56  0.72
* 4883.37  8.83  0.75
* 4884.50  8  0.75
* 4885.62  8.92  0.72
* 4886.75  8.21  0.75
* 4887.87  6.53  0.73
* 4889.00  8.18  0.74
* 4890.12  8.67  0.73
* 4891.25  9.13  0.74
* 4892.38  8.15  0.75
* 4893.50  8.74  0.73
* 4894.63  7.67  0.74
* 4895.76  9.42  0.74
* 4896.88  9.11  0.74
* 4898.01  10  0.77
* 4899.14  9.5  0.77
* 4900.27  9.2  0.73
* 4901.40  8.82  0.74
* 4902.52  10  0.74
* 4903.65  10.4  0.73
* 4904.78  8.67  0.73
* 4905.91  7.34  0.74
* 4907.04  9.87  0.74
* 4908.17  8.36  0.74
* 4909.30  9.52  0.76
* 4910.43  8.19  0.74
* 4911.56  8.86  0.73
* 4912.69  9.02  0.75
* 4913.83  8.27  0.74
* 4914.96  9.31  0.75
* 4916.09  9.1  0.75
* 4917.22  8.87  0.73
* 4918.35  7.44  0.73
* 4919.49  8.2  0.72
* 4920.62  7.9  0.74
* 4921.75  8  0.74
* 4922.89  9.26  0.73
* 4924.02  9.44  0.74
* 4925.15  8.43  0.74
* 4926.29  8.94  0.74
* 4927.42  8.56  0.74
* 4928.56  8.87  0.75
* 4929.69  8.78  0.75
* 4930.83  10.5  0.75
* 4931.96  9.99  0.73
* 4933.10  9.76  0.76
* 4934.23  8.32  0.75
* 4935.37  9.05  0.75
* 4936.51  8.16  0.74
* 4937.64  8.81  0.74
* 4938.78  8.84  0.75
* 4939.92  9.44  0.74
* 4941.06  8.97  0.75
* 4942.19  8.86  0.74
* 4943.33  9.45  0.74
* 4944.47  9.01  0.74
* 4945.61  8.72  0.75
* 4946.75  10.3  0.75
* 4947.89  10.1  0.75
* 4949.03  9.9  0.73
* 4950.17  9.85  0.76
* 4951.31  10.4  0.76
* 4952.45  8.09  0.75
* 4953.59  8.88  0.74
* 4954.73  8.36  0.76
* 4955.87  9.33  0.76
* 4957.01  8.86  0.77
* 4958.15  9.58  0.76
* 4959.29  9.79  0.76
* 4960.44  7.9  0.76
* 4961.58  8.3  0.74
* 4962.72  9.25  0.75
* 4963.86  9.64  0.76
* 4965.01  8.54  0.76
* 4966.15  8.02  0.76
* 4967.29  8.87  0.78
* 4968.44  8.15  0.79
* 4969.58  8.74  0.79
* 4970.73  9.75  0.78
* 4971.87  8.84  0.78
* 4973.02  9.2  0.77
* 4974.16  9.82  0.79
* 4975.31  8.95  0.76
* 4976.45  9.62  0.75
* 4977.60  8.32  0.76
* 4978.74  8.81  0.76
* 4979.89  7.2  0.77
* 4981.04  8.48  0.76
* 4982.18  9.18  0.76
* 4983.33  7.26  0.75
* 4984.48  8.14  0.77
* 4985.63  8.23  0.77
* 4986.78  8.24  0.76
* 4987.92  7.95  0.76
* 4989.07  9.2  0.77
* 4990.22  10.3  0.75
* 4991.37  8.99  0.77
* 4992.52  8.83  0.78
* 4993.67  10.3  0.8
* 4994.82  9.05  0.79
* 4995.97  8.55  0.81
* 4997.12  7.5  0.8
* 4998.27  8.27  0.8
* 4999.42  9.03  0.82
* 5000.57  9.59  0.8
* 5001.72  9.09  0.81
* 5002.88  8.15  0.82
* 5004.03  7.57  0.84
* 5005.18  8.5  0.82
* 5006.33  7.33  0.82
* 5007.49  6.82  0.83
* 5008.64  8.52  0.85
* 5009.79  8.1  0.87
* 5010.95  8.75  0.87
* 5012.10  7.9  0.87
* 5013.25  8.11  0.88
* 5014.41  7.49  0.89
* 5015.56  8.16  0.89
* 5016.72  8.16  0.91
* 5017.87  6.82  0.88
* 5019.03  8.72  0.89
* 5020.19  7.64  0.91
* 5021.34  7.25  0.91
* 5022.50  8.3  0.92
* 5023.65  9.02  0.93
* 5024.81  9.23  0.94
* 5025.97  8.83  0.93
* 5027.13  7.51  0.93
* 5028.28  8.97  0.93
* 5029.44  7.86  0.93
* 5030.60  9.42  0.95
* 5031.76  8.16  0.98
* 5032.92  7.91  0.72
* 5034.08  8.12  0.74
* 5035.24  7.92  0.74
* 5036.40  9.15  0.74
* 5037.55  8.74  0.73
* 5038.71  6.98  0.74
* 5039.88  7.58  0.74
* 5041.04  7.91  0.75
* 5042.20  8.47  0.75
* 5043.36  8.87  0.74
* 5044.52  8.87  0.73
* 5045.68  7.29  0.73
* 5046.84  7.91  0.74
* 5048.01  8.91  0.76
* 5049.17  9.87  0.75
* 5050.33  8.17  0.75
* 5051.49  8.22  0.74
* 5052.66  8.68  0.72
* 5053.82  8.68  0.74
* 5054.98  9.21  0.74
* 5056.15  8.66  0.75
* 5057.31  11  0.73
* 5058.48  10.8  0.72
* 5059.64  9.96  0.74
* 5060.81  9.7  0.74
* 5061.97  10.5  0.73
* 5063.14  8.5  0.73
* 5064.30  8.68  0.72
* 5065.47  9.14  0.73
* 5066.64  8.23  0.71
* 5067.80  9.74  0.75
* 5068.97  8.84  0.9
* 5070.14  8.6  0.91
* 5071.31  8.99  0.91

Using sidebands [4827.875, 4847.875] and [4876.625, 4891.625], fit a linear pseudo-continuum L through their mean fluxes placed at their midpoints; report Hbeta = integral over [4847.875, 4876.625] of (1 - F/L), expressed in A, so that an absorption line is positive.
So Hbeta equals 2.0 A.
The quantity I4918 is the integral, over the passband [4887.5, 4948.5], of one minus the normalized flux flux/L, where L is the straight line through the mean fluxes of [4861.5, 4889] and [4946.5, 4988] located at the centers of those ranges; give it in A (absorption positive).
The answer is -3.44 A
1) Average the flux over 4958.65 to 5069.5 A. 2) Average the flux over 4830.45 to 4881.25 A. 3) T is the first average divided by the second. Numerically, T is 1.03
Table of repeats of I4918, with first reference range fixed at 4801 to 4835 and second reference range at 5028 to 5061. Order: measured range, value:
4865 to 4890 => 2.3 A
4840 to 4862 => 1.3 A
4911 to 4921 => 0.3 A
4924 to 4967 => -1.5 A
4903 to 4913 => -0.1 A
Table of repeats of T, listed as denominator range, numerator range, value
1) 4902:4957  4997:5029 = 0.91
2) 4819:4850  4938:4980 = 1.01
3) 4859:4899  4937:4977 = 1.11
